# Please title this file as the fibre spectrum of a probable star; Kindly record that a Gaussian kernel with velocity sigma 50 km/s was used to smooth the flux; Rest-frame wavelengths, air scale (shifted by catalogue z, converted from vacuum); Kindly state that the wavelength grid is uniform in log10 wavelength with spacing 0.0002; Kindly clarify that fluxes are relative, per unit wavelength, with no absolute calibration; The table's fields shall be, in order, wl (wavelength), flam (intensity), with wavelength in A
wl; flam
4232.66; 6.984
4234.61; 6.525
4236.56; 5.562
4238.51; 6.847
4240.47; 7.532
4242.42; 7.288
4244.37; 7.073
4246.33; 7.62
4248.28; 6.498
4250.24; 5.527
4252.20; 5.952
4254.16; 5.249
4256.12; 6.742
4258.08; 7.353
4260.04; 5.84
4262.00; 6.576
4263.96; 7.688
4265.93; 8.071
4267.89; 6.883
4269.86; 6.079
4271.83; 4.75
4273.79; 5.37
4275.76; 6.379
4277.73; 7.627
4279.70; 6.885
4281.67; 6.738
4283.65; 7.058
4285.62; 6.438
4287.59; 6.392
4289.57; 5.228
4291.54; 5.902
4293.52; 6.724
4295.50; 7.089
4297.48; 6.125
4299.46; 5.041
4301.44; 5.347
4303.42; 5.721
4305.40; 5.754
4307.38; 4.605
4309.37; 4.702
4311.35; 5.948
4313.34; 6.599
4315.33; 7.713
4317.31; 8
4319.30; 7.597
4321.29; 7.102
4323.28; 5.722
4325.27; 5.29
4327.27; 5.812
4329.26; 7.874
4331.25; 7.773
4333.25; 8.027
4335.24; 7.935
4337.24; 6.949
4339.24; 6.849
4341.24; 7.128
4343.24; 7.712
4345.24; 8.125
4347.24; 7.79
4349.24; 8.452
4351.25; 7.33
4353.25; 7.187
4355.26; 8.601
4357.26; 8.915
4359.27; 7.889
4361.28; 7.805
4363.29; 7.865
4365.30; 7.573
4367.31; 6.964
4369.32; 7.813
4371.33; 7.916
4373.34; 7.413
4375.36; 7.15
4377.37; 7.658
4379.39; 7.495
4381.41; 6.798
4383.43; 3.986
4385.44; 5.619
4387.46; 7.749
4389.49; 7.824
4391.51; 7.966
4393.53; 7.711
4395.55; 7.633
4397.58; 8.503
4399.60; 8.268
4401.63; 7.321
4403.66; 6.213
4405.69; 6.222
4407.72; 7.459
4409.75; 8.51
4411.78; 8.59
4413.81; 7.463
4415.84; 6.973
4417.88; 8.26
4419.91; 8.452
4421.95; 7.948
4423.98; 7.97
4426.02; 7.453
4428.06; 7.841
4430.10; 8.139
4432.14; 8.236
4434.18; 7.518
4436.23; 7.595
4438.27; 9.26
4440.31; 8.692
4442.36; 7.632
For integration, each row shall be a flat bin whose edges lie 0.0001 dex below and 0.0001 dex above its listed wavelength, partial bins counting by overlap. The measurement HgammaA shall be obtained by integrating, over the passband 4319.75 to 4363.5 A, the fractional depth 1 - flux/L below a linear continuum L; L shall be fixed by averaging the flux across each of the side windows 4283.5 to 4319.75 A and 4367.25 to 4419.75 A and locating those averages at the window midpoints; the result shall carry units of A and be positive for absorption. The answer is -4.9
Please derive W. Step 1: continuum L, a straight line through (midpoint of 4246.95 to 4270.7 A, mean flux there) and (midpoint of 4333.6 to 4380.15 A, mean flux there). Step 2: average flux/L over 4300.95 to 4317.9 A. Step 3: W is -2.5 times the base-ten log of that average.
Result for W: 0.19 mag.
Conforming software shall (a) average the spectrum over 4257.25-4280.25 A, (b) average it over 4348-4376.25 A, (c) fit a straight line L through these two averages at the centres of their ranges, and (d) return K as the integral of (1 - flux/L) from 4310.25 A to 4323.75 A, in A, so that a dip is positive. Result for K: 0.4 A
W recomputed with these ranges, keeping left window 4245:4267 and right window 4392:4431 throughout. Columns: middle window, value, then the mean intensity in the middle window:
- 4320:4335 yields 0.04 mag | 6.87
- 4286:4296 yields 0.11 mag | 6.24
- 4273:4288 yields 0.03 mag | 6.64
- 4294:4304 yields 0.18 mag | 5.91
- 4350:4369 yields -0.06 mag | 7.8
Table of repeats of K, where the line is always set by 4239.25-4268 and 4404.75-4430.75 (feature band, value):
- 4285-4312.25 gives 5.0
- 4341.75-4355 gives -0.8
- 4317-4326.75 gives 0.8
